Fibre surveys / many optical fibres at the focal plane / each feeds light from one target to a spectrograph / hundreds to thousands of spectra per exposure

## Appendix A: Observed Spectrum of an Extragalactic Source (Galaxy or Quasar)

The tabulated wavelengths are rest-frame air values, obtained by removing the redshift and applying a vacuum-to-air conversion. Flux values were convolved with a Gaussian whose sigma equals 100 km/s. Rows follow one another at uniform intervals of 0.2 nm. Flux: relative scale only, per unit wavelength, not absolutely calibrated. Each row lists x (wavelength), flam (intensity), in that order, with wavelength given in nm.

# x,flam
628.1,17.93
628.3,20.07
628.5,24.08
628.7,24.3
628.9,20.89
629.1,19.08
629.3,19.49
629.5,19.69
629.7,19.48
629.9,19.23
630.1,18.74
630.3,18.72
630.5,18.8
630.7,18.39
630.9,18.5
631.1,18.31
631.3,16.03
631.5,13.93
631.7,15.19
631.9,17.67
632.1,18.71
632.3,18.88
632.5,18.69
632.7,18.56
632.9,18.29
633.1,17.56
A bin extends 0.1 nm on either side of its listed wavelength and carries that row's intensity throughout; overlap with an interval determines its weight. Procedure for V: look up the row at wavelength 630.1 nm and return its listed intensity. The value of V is 18.74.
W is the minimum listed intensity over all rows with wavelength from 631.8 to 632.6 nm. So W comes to 17.67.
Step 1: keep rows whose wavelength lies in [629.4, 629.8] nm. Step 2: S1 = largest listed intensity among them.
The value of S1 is 19.69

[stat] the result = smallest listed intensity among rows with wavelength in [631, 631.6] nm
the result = 13.93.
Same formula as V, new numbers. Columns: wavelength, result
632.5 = 18.69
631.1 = 18.31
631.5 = 13.93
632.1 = 18.71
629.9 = 19.23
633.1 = 17.56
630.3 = 18.72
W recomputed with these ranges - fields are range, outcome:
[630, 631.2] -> 18.31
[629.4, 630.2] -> 18.74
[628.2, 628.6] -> 20.07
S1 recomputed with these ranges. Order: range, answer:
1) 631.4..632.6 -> 18.88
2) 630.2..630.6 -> 18.8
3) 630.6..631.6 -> 18.5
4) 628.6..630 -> 24.3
